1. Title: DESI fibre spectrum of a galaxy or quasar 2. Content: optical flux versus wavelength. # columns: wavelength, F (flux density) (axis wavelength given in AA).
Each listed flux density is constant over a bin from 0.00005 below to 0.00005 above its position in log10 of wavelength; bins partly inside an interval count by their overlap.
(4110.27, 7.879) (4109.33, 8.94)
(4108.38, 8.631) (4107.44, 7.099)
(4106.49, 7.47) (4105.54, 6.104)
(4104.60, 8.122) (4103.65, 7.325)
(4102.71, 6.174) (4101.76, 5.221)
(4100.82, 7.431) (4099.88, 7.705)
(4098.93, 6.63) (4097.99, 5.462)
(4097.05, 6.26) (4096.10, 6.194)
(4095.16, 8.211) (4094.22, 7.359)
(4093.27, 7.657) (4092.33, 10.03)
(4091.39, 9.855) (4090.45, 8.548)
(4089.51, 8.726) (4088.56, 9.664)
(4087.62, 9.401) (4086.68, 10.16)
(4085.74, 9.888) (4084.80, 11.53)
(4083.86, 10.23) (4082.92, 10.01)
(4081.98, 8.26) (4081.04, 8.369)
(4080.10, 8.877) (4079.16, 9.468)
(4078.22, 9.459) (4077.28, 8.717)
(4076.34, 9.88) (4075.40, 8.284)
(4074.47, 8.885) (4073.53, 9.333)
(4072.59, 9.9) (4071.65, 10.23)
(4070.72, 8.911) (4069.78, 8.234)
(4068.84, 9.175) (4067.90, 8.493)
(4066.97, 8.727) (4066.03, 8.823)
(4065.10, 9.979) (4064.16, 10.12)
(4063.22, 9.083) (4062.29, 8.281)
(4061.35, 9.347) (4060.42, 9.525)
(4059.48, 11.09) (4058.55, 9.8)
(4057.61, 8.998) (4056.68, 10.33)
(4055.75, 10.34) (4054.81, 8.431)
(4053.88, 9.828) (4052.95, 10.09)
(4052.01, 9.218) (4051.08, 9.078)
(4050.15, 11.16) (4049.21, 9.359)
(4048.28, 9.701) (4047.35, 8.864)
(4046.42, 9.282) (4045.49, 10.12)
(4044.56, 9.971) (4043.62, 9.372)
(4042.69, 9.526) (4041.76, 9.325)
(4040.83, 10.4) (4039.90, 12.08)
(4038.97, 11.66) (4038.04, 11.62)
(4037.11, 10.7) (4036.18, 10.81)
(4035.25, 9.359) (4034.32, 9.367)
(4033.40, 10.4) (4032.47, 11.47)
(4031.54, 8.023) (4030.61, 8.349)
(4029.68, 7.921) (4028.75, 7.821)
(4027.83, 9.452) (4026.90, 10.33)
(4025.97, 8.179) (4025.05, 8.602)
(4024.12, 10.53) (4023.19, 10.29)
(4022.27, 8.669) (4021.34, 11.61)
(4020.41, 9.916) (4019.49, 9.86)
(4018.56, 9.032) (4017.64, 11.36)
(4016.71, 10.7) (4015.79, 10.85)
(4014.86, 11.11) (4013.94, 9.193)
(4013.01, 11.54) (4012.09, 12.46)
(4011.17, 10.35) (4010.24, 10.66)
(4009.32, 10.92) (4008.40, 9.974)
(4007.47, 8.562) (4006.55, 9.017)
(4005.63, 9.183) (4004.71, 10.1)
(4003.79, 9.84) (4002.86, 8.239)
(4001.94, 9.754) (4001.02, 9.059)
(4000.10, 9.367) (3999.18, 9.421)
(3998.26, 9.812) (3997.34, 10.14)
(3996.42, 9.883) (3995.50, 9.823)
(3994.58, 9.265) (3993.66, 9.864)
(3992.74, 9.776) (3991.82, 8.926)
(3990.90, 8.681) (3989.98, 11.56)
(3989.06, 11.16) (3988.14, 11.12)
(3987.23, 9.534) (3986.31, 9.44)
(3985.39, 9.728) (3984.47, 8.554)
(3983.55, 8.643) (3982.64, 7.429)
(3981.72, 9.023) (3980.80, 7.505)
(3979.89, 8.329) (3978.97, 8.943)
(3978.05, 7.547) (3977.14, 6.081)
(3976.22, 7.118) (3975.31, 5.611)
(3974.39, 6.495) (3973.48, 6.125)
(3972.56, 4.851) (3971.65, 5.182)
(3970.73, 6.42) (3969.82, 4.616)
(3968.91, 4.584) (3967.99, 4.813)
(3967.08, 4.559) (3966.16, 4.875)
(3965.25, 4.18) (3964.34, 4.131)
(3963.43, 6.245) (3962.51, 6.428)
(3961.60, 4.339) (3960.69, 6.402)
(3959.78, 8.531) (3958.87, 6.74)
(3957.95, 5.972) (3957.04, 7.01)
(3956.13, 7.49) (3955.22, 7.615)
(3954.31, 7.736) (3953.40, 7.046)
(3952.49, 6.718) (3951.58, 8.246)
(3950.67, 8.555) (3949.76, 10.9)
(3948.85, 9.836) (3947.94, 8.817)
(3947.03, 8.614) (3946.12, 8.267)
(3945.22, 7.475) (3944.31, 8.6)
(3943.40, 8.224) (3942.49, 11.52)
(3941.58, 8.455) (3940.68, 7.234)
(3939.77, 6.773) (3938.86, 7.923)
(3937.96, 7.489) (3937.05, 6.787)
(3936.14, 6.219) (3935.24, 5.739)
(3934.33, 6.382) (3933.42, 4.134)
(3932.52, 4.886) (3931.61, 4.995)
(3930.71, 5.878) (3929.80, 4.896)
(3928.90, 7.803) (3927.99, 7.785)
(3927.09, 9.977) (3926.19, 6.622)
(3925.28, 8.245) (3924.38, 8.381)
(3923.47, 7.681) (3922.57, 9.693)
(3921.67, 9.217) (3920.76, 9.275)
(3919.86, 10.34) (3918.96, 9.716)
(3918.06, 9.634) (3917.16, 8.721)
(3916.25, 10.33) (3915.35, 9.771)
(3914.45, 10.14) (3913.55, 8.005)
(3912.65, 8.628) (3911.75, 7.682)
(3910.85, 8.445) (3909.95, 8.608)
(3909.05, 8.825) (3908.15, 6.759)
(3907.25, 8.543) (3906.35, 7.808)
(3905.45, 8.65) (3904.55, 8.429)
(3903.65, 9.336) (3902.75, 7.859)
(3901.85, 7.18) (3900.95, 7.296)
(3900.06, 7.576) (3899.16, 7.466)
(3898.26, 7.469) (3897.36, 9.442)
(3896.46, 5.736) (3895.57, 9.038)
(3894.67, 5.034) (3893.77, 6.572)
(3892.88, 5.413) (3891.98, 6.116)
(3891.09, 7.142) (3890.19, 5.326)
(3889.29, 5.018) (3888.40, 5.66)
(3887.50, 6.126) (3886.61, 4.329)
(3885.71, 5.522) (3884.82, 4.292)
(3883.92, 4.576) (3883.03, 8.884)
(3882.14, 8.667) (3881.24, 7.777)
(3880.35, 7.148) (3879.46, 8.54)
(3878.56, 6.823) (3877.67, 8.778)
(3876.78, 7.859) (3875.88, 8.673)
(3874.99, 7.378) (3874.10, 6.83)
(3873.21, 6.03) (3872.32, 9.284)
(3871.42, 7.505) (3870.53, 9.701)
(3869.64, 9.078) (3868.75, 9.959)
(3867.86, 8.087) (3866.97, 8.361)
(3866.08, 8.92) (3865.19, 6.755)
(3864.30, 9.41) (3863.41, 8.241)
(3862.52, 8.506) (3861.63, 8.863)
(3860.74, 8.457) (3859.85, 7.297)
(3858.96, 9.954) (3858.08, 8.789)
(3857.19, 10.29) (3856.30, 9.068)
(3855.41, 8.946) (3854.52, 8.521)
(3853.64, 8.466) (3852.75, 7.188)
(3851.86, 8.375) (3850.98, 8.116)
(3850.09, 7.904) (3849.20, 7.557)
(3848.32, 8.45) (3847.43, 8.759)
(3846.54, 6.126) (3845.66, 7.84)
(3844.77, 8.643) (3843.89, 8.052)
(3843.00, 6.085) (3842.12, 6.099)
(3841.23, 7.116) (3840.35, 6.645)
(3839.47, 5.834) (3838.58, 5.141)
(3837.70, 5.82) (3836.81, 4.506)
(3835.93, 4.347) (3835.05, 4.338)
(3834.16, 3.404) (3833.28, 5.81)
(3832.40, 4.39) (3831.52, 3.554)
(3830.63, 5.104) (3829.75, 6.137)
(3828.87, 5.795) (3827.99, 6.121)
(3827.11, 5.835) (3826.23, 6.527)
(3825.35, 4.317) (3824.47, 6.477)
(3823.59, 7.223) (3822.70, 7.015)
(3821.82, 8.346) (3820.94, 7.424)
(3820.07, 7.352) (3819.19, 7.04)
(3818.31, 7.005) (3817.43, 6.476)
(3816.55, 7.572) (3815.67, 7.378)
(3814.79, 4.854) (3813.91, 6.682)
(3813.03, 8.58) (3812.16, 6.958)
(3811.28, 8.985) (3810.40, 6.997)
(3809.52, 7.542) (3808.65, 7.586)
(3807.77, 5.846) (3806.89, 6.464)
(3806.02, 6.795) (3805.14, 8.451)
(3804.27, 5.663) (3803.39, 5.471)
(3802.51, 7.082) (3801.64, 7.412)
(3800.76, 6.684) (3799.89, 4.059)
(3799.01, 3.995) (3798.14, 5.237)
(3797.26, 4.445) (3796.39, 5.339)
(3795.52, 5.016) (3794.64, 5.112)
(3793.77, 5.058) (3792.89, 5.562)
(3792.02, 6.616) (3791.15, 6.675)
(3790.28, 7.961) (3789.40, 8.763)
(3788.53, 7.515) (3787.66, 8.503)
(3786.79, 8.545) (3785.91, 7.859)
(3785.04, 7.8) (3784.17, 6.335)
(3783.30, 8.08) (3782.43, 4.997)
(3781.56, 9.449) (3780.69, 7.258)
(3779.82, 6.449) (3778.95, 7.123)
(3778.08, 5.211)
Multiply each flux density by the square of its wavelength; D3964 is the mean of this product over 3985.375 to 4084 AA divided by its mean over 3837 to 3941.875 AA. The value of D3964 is 1.36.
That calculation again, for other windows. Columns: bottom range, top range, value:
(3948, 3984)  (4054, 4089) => 1.47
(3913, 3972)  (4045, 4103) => 1.30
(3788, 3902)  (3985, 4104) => 1.50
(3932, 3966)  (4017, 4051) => 1.42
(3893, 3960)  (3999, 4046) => 1.32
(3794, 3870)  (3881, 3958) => 1.15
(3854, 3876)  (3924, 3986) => 0.87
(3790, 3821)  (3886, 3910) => 1.15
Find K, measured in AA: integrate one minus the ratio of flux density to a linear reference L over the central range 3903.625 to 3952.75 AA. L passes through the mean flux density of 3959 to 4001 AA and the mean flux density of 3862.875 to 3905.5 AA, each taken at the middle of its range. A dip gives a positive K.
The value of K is -3.9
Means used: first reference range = 7.39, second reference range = 7.68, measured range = 8.11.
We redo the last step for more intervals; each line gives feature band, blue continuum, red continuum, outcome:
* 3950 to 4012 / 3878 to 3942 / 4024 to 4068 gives 4.54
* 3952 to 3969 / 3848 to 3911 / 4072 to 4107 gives 3.99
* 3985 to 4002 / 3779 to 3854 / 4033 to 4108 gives -3.01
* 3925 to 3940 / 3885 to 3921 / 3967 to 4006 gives 2.49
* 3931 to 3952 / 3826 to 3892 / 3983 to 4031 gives 2.40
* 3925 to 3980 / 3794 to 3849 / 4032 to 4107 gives 6.49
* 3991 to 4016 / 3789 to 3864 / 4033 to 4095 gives -2.84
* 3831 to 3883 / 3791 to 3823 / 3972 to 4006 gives -2.83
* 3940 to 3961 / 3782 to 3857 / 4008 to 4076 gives 1.03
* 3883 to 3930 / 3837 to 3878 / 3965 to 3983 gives -3.13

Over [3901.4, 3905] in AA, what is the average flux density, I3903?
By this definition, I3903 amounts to 8.19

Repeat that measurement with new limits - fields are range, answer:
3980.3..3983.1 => 8.01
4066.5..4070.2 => 8.66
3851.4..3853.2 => 7.79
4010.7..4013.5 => 11.4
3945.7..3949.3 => 8.88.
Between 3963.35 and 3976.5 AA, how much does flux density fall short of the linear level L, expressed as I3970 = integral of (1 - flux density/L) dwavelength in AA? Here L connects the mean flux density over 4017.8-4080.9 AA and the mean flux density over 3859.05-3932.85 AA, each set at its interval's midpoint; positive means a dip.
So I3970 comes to 5.1 AA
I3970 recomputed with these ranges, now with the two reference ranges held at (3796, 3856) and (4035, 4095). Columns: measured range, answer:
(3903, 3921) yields -2.9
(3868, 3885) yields -1.5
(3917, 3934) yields 0.1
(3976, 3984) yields 0.6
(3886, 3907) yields 1.4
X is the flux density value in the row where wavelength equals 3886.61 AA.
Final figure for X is 4.329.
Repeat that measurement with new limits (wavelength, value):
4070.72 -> 8.911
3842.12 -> 6.099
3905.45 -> 8.65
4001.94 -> 9.754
